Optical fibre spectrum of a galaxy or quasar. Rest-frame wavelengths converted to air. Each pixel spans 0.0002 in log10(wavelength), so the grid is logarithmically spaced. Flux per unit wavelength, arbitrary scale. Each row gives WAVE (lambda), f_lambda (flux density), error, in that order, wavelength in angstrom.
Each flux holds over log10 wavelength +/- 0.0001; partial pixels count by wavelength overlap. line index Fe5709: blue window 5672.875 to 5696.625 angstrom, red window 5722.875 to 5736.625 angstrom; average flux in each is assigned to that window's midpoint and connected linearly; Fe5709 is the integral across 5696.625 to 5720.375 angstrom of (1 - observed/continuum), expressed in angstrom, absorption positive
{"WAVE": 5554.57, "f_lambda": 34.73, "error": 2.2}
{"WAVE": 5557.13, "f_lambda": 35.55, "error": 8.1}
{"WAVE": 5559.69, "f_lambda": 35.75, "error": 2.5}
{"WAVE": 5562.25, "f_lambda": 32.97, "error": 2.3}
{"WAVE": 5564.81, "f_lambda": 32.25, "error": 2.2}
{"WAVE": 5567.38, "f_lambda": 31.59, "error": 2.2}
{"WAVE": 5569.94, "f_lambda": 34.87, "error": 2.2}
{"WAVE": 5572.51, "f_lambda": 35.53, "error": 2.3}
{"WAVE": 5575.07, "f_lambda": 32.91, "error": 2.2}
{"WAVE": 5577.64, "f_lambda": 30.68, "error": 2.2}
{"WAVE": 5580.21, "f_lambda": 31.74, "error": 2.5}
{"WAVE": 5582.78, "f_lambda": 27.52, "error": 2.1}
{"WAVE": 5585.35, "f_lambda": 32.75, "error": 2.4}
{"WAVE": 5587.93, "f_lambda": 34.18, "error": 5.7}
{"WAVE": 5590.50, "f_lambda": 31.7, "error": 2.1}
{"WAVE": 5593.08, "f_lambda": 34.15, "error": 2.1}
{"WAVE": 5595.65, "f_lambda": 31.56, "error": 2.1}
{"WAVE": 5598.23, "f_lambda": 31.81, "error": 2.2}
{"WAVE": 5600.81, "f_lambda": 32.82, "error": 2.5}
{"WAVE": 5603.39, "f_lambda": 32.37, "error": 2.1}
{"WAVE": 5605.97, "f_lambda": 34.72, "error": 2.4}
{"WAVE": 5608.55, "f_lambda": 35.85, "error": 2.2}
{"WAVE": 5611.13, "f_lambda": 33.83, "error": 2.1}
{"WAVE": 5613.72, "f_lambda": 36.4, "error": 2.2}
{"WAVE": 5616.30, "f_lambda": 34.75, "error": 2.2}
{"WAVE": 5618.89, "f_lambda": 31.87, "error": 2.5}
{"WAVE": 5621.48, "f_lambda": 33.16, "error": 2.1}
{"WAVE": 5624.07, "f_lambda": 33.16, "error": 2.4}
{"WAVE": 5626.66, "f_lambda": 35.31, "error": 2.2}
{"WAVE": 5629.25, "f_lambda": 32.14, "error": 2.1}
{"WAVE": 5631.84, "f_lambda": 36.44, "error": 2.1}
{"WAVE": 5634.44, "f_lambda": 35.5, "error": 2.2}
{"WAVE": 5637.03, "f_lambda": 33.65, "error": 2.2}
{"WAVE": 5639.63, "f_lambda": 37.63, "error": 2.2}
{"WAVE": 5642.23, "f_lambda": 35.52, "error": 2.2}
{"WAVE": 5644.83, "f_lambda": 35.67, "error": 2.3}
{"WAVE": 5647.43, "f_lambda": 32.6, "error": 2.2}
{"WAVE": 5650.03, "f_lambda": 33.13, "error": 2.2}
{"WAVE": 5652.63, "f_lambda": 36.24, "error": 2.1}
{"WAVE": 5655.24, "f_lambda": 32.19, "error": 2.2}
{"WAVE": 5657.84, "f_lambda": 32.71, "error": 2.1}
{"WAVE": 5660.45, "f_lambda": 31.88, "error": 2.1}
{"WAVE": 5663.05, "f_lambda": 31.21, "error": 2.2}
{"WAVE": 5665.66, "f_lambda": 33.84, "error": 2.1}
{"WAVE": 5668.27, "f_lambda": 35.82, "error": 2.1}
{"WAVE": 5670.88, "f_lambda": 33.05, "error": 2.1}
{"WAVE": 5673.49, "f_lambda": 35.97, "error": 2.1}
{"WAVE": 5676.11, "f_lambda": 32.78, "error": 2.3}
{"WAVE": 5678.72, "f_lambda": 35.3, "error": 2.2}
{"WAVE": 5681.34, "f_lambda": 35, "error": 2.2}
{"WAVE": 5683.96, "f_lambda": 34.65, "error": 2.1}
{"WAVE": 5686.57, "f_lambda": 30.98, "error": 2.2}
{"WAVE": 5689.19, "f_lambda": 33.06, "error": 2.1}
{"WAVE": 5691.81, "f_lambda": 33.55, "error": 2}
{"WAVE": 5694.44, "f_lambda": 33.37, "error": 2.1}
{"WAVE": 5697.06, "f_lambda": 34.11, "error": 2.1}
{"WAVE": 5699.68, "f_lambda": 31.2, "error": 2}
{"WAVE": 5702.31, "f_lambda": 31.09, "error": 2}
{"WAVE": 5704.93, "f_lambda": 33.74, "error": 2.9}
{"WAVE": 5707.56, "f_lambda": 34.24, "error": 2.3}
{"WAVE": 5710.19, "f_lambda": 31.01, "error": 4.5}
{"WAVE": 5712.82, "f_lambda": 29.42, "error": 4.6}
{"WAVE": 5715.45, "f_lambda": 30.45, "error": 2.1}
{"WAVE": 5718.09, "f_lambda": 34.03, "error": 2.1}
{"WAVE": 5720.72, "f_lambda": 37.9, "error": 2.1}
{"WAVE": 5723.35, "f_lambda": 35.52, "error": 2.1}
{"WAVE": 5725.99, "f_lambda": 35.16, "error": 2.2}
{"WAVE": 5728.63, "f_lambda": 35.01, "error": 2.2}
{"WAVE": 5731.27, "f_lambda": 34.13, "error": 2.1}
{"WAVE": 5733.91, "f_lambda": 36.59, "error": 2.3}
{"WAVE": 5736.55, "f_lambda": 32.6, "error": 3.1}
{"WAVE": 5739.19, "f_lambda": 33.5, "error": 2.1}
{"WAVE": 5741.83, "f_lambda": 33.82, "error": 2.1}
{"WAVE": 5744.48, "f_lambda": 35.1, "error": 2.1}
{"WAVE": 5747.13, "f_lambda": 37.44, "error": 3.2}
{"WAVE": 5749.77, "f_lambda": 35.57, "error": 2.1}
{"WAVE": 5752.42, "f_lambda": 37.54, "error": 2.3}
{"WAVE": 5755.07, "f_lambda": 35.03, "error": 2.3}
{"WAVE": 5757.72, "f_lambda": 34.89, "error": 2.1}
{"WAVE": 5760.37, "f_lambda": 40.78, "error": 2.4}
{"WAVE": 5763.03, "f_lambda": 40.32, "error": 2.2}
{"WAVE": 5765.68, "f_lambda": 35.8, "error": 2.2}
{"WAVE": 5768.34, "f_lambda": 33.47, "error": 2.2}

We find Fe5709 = 1.46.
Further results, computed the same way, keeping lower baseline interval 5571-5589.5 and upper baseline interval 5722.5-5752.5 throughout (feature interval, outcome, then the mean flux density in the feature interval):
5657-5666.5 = 0.4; 32.3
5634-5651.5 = -0.8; 34.8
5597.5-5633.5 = -1.2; 34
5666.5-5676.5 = -0.2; 34.5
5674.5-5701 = 0.6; 33.4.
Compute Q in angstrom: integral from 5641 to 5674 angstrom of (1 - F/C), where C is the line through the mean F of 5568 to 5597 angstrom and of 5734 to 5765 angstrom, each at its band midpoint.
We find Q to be 0.3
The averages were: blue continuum 32.5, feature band 33.8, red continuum 36.1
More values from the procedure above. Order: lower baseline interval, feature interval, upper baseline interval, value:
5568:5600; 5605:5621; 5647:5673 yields -0.8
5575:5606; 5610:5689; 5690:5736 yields -3.1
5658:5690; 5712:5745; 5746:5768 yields 1.6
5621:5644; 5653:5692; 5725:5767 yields 1.8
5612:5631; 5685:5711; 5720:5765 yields 1.8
